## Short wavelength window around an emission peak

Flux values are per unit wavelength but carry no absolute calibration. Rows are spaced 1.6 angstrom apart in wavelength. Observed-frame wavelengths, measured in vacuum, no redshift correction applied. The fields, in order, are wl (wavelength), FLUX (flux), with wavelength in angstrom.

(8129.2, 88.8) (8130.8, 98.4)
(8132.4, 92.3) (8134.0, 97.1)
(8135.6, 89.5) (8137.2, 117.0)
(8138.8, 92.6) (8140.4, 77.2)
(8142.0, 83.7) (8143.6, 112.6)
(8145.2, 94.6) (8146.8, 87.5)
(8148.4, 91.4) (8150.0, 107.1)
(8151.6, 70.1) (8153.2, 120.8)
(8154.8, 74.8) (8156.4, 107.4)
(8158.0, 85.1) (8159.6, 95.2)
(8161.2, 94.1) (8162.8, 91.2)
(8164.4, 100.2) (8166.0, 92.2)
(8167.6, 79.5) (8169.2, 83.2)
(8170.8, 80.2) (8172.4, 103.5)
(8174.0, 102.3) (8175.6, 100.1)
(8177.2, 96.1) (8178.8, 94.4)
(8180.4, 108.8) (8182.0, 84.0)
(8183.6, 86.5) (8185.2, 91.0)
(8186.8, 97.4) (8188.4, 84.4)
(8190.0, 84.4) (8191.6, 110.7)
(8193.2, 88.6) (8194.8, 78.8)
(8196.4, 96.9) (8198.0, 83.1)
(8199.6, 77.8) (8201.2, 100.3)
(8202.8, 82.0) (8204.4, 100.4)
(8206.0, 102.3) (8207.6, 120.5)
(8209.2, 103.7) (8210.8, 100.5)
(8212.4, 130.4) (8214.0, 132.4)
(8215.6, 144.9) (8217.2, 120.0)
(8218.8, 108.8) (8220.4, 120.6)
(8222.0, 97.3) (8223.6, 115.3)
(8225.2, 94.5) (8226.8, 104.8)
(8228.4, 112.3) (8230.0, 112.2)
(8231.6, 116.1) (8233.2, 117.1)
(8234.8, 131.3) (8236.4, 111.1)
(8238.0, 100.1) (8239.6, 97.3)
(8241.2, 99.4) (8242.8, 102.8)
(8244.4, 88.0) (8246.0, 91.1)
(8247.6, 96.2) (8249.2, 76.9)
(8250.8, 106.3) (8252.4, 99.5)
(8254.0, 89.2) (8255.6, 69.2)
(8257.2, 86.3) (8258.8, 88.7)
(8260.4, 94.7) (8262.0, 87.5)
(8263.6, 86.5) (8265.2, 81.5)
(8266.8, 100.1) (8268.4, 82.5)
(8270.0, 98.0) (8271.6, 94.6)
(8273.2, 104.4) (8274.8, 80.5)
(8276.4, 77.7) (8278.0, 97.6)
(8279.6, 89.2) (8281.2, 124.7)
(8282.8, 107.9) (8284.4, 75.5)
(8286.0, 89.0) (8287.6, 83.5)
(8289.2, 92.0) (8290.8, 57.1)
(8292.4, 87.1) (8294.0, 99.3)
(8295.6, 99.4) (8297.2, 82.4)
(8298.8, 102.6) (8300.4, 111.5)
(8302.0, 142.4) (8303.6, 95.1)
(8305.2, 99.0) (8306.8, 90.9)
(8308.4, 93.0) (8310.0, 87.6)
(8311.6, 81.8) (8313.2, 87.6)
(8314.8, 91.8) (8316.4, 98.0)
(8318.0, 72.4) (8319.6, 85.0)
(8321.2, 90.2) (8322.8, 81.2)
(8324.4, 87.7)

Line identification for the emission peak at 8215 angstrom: [S II] 6716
